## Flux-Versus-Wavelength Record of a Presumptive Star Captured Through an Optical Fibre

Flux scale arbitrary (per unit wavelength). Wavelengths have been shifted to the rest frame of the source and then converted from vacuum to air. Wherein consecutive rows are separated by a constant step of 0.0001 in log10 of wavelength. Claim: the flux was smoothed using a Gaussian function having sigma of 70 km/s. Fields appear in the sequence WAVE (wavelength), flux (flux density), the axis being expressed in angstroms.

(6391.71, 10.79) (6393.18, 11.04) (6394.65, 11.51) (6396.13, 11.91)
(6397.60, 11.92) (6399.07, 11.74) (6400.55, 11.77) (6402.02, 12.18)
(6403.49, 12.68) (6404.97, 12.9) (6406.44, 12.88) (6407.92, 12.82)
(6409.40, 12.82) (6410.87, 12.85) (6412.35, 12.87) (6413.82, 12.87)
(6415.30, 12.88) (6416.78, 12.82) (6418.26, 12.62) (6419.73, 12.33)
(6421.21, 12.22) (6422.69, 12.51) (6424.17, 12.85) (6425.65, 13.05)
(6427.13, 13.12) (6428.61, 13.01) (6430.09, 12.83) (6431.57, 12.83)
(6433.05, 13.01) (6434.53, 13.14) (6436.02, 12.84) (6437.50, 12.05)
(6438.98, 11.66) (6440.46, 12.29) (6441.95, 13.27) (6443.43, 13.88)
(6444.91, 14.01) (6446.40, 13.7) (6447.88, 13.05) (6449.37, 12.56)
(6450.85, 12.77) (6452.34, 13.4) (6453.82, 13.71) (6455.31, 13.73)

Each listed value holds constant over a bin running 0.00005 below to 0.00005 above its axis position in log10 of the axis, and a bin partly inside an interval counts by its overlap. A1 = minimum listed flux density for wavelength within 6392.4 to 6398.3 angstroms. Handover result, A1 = 11.04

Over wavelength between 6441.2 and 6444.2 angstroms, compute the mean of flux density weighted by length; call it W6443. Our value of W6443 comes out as 13.6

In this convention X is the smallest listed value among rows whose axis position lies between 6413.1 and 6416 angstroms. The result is 12.87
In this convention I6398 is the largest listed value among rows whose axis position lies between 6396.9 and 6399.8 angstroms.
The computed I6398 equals 11.92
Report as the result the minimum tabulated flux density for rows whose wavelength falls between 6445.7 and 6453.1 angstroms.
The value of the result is 12.56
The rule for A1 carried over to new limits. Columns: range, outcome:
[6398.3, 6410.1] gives 11.74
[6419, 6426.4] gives 12.22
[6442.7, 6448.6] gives 13.05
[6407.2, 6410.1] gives 12.82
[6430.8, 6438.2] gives 12.05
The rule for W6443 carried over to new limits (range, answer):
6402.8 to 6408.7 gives 12.8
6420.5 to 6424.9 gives 12.5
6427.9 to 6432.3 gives 12.9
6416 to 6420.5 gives 12.6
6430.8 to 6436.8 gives 12.9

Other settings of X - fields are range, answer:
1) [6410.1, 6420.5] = 12.33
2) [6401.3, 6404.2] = 12.18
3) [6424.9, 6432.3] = 12.83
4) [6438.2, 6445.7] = 11.66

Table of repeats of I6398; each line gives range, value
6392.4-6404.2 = 12.68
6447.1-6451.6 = 13.05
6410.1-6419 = 12.88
